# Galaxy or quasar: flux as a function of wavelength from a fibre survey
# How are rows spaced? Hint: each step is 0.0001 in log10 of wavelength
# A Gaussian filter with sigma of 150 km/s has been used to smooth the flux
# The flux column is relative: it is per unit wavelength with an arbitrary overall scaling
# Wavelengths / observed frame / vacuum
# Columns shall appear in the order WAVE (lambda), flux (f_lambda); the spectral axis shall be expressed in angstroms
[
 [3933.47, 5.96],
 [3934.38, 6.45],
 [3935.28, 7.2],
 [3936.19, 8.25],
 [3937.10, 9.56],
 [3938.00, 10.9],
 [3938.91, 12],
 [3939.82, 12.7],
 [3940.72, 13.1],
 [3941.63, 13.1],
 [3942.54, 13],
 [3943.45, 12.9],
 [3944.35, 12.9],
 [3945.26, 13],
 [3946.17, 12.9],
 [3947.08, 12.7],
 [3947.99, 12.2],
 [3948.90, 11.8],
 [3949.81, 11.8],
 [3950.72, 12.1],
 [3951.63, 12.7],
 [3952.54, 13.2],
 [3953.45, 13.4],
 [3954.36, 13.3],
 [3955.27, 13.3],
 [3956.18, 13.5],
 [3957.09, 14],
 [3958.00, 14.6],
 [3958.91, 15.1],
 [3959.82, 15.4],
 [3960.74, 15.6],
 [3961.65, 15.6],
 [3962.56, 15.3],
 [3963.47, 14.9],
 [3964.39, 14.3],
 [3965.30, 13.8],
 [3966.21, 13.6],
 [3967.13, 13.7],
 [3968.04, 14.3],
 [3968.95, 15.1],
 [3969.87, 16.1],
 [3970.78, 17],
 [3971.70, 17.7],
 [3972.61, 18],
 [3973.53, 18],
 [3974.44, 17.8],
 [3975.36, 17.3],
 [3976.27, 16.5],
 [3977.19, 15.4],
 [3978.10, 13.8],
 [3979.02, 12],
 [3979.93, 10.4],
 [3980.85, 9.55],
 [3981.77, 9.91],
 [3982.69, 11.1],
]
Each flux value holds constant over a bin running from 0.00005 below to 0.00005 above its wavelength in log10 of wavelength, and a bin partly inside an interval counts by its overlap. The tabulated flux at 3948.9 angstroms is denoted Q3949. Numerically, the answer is 11.8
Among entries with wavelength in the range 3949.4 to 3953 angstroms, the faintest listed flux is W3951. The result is 11.8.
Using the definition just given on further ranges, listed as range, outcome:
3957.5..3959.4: 14.6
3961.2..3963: 15.3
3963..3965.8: 13.8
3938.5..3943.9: 12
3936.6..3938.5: 9.56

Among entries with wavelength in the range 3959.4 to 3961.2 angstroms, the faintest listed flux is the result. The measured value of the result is 15.4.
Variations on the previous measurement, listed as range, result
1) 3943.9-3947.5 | 12.7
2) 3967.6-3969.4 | 14.3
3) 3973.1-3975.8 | 17.3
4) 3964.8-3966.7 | 13.6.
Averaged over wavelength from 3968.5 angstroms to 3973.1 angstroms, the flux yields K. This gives 16.8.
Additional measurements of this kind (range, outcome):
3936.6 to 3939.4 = 10.8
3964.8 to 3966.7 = 13.7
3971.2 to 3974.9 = 17.8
